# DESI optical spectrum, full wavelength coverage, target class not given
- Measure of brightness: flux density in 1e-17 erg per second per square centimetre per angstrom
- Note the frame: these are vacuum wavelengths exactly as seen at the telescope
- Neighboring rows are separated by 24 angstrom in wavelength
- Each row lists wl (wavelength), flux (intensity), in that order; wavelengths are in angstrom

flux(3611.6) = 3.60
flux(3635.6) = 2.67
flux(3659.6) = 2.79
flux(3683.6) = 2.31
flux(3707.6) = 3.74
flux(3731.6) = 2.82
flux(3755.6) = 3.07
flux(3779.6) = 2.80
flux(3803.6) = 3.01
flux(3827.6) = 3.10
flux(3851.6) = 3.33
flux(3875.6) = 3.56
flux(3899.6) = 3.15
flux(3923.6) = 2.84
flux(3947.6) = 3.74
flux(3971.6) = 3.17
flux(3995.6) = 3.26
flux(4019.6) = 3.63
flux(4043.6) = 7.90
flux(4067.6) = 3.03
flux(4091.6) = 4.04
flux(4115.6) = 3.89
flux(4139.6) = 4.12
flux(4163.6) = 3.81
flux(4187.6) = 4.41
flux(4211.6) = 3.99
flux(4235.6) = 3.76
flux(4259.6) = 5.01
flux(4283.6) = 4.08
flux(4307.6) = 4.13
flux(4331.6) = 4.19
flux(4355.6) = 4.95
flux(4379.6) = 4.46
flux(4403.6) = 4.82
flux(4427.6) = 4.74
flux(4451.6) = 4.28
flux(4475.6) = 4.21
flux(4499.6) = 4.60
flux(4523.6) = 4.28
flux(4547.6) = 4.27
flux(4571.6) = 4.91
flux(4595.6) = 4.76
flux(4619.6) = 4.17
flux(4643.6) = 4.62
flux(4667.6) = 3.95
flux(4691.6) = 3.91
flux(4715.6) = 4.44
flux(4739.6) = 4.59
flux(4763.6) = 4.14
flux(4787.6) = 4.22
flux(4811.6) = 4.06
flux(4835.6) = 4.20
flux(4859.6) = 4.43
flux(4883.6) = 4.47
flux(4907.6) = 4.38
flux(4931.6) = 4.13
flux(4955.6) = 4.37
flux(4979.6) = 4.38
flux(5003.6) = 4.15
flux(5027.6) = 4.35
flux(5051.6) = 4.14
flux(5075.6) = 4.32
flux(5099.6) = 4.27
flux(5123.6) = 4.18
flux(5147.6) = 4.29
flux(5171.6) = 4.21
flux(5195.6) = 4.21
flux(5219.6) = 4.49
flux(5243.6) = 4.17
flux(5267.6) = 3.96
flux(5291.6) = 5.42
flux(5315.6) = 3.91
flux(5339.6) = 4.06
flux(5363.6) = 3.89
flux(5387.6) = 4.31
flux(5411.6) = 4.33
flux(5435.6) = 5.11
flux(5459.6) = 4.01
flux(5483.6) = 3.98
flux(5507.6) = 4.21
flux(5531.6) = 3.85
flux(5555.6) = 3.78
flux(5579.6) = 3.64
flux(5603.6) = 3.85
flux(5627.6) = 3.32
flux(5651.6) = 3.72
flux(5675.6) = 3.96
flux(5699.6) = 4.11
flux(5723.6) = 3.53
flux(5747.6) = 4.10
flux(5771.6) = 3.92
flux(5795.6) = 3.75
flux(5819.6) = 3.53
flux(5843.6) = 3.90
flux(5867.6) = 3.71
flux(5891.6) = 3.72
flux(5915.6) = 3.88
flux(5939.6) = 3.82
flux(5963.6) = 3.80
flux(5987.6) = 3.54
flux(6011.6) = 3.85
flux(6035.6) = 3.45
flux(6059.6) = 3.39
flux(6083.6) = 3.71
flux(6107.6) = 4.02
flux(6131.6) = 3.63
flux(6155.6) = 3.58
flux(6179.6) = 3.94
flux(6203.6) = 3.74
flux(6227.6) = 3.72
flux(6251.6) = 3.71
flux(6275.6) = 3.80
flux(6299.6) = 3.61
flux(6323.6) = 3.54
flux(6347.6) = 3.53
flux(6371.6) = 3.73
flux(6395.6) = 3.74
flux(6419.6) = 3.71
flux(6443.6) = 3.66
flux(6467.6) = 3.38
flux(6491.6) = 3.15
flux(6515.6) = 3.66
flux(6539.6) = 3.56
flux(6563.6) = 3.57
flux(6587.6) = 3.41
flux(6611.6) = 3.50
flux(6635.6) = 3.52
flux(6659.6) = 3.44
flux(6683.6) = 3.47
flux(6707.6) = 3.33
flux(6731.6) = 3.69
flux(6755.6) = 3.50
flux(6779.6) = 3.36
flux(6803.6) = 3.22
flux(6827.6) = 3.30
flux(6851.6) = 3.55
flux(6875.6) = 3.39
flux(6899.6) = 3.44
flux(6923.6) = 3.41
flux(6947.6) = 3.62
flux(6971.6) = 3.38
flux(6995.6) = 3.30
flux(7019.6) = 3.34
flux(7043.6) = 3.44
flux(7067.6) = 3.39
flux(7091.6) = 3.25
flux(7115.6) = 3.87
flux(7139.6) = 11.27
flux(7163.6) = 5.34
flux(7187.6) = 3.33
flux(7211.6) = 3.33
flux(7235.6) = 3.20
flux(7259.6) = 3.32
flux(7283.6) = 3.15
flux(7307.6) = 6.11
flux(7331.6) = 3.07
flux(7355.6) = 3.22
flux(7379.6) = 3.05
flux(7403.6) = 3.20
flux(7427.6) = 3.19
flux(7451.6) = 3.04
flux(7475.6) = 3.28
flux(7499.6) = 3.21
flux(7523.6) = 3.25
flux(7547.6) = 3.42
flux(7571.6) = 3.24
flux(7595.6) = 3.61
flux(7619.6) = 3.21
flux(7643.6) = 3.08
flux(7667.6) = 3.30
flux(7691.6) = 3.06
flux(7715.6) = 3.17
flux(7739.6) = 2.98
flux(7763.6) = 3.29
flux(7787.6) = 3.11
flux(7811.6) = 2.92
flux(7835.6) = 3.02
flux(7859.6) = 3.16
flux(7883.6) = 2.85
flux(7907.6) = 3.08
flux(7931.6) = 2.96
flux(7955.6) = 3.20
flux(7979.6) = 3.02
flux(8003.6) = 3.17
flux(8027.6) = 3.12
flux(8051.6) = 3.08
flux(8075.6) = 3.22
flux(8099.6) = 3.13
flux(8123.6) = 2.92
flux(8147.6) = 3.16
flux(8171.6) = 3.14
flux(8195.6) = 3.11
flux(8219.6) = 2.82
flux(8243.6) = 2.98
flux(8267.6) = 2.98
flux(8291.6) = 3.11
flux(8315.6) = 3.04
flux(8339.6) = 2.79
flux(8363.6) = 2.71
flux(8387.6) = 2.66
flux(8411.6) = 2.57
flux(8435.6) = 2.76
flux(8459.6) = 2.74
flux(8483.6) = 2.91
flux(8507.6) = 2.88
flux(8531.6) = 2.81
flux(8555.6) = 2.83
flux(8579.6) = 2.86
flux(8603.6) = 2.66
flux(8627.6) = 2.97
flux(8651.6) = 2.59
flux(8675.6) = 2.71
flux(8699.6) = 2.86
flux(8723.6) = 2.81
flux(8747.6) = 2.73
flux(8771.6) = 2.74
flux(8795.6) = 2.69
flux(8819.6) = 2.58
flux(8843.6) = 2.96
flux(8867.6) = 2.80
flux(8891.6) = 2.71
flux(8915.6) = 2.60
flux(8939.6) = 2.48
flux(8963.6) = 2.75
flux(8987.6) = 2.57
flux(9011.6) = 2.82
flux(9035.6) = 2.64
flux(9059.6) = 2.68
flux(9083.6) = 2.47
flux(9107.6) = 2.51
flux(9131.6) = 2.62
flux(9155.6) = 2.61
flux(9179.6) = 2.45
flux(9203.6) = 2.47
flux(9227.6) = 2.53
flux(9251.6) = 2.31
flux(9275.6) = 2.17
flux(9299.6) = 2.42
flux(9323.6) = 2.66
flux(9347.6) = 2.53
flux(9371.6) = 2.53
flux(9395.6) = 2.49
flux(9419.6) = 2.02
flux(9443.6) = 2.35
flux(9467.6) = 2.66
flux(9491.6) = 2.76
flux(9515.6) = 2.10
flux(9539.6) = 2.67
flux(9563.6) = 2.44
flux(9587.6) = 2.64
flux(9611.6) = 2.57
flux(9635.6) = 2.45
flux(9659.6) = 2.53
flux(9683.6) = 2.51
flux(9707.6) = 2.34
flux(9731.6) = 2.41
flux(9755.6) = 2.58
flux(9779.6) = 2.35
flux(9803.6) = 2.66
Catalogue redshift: 0.09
